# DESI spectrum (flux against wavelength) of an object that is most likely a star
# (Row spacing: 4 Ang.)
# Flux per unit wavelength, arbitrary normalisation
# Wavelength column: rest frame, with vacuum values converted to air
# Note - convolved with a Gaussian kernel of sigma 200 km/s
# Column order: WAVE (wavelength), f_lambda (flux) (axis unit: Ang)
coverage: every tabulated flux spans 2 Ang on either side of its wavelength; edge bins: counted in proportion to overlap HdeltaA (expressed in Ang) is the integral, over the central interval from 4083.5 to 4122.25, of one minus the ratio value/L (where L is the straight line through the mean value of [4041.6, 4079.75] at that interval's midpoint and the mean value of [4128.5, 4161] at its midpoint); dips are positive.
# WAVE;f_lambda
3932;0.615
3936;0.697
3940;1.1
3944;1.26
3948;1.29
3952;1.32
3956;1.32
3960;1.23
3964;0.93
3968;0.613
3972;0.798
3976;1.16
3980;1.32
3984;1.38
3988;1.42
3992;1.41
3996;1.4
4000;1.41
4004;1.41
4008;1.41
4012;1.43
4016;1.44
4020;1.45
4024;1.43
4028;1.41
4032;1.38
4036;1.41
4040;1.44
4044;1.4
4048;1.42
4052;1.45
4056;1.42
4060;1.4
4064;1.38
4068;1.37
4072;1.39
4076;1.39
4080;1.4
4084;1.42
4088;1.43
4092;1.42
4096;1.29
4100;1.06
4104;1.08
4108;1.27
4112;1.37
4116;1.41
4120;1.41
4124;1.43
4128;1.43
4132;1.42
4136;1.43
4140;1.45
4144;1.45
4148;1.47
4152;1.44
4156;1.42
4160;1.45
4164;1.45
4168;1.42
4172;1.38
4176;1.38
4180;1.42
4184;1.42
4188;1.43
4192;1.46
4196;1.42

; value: 3.0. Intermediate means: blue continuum 1.4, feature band 1.31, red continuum 1.44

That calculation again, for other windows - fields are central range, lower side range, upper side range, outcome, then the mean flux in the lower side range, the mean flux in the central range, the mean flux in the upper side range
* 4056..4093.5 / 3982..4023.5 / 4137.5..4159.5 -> 0.8 Ang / 1.42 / 1.4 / 1.45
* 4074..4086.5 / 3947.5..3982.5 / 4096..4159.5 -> -1.1 Ang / 1.11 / 1.4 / 1.37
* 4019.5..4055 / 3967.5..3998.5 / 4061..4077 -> -2.6 Ang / 1.22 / 1.42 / 1.38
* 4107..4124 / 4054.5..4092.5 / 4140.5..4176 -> 0.5 Ang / 1.4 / 1.38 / 1.43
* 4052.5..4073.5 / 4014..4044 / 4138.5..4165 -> 0.5 Ang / 1.42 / 1.4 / 1.45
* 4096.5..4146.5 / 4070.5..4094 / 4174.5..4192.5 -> 2.2 Ang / 1.41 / 1.35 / 1.42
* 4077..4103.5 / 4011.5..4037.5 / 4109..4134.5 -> 1.6 Ang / 1.42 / 1.32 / 1.41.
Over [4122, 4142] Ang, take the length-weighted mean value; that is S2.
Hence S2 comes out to 1.43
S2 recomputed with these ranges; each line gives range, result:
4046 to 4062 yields 1.42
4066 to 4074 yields 1.38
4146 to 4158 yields 1.44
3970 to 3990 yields 1.22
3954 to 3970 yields 1.02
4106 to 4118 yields 1.35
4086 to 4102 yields 1.3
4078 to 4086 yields 1.41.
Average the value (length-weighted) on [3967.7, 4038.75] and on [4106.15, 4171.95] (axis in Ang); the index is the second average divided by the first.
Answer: 1.1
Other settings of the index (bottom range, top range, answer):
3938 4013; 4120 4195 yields 1.15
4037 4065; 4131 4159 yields 1.02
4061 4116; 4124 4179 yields 1.07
